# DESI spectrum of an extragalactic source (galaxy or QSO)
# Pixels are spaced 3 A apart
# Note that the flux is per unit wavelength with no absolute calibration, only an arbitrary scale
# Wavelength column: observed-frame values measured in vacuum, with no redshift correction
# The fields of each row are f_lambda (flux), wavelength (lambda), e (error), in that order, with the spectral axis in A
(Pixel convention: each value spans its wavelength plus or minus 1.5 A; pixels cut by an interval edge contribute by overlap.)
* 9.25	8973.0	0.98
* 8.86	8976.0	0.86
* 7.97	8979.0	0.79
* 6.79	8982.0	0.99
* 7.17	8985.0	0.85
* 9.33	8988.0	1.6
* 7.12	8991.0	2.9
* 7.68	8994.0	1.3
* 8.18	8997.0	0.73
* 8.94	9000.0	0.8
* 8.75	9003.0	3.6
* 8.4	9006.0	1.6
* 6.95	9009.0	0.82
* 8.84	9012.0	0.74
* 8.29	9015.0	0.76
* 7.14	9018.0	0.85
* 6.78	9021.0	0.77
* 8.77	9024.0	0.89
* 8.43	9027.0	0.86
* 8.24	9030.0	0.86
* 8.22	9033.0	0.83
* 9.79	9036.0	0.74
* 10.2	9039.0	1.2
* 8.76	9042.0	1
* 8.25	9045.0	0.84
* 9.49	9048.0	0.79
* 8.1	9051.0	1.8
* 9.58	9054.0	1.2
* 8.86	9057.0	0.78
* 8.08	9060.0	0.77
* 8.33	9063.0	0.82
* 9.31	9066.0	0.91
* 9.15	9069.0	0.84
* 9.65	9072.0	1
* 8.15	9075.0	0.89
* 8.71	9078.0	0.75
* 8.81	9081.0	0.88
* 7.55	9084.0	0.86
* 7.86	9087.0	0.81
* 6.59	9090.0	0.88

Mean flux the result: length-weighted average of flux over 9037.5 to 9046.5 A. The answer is 9.07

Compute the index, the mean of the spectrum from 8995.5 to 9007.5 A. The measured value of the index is 8.57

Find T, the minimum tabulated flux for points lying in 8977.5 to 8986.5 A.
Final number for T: 6.79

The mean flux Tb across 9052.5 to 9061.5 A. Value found 8.84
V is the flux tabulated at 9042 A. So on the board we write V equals 8.76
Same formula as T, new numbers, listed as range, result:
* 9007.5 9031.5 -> 6.78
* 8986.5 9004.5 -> 7.12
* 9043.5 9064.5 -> 8.08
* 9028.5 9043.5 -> 8.22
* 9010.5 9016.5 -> 8.29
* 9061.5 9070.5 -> 8.33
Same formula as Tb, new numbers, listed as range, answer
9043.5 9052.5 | 8.61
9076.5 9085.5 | 8.36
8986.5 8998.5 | 8.08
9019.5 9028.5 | 7.99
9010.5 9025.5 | 7.96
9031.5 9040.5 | 9.4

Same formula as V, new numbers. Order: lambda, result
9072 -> 9.65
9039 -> 10.2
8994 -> 7.68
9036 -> 9.79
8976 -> 8.86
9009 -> 6.95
